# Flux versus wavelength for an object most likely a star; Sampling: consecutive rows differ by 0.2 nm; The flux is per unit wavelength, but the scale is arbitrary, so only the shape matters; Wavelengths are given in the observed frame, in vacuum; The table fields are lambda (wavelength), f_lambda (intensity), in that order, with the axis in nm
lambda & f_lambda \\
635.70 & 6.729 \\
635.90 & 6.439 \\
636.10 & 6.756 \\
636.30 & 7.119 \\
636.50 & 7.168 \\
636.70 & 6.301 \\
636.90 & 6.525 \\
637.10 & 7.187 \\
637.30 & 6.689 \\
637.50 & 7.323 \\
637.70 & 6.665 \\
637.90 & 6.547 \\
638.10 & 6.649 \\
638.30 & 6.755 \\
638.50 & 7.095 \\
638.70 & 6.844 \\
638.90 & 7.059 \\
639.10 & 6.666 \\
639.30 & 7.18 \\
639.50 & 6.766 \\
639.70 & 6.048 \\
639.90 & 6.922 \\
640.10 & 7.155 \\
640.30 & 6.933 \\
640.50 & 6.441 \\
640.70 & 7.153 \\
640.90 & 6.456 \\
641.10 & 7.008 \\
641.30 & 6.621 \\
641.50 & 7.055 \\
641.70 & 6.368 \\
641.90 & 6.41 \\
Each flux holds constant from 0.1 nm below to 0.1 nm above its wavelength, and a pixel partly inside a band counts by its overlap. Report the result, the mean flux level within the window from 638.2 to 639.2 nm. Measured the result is 6.88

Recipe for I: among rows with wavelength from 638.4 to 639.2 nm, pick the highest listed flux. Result 7.095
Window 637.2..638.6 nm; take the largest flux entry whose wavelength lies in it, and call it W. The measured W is 7.323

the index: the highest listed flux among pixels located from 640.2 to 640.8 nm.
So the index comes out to 7.153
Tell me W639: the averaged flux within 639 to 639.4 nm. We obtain 6.92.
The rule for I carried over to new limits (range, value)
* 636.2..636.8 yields 7.168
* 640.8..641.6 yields 7.055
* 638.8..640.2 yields 7.18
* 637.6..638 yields 6.665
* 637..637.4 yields 7.187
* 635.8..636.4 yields 7.119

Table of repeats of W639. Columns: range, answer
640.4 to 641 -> 6.68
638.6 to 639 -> 6.95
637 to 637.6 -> 7.07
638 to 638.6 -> 6.83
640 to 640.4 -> 7.04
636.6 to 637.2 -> 6.67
